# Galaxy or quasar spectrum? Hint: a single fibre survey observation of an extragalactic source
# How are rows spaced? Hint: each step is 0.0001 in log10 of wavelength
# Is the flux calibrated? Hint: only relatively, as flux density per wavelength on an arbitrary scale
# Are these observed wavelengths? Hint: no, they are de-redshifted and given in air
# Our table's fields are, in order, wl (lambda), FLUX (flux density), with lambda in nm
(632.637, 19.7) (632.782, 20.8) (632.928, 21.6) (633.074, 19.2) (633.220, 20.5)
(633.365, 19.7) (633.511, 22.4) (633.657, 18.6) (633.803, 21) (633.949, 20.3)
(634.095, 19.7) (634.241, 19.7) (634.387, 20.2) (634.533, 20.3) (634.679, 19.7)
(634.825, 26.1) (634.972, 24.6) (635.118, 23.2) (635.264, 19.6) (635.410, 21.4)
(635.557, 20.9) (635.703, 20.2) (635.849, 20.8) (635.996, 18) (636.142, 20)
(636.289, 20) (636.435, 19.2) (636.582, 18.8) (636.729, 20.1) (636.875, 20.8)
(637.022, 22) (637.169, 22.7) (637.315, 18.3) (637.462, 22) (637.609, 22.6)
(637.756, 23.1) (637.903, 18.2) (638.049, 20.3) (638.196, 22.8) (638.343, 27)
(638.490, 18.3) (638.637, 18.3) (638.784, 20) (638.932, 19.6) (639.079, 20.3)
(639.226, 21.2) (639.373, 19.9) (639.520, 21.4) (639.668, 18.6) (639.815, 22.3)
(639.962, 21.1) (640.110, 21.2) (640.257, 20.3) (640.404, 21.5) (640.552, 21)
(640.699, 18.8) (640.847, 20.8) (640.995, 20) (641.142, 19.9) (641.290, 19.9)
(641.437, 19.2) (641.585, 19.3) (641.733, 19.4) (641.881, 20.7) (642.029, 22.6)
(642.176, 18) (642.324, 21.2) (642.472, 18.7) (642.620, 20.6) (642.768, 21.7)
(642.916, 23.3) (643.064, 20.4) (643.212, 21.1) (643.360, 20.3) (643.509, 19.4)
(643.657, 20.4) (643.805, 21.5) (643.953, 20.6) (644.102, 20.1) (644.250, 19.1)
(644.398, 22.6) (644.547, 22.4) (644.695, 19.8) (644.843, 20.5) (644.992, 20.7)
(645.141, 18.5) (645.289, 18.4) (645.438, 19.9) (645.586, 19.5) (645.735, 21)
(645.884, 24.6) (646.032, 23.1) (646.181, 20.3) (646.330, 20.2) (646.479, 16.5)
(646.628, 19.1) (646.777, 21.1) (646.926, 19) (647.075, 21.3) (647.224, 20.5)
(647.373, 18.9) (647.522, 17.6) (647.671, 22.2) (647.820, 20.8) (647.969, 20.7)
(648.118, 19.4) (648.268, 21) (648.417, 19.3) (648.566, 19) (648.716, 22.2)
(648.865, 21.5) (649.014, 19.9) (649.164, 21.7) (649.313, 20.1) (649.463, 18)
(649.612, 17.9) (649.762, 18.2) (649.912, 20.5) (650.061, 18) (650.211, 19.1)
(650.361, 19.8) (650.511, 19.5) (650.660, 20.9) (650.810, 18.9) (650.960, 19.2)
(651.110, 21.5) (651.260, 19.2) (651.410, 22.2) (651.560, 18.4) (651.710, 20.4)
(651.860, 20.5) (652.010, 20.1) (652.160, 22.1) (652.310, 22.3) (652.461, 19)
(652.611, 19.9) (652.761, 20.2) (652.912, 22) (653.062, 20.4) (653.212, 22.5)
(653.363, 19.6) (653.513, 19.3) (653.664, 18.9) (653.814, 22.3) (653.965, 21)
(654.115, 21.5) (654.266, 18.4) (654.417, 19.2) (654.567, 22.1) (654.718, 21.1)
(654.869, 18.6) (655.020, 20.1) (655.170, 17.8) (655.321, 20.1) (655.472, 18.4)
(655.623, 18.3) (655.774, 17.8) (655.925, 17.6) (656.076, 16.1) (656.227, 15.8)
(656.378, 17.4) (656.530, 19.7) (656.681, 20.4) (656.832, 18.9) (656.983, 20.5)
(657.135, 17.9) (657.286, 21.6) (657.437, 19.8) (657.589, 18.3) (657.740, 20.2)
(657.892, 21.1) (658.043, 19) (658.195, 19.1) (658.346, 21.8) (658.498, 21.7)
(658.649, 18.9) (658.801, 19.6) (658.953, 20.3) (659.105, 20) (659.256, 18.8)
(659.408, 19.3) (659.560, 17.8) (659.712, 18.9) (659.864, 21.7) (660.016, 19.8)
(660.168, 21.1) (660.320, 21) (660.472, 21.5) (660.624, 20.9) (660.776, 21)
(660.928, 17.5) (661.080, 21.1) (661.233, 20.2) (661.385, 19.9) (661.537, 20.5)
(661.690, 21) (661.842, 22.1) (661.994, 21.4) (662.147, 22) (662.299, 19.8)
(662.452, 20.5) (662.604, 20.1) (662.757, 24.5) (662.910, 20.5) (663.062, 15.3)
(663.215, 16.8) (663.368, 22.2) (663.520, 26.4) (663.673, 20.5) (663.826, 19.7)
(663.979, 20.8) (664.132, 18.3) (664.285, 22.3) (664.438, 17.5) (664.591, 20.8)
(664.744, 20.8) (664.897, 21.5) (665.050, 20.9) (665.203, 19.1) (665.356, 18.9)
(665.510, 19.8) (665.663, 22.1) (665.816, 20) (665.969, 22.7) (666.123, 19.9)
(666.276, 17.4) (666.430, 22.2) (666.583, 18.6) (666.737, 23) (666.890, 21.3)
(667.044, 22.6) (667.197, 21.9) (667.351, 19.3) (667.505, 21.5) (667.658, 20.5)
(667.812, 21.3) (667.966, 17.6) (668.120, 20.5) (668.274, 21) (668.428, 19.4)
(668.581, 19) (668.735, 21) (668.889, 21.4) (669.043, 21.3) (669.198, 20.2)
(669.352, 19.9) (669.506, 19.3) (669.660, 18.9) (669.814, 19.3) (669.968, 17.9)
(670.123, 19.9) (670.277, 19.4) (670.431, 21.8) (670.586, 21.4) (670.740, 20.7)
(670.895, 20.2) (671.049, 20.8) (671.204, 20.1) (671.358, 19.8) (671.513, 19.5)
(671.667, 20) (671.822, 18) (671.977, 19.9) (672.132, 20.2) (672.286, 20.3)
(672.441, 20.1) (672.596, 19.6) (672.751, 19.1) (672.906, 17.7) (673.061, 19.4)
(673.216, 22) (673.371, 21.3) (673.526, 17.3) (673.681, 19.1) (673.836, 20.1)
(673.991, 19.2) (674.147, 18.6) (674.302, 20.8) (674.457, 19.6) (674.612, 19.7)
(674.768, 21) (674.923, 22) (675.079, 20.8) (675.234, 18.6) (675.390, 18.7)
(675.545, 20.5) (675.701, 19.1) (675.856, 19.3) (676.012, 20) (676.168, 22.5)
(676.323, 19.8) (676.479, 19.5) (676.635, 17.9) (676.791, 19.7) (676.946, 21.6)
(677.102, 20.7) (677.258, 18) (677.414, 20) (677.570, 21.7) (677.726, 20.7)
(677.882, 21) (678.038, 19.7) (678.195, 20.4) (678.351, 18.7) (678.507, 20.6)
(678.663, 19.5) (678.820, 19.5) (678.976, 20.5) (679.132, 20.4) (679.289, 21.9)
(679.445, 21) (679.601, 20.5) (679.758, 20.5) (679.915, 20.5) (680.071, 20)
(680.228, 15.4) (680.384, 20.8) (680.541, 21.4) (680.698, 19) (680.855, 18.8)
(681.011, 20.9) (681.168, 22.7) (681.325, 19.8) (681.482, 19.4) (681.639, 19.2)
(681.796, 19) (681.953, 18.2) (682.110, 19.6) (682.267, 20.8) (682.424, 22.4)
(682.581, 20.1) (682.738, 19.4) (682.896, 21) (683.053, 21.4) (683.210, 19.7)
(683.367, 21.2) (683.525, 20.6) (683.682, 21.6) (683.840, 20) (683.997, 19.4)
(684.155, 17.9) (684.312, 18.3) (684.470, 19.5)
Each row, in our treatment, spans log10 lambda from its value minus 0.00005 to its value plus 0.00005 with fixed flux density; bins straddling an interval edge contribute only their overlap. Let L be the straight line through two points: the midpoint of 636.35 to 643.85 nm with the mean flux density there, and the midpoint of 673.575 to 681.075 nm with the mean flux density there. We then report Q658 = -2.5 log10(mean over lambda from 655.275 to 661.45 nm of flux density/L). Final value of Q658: 0.04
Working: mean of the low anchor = 20.6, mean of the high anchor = 20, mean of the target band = 19.5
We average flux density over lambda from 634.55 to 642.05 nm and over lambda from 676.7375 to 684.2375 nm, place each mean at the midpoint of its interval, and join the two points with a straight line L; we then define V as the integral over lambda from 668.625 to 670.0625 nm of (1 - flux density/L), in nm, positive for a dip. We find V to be 0.03 nm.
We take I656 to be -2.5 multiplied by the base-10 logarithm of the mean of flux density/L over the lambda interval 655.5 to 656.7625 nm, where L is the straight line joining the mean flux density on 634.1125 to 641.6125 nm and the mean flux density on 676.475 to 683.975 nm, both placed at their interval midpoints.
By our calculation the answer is 0.145 mag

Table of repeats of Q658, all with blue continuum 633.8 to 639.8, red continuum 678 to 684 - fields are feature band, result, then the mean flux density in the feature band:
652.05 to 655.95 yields 0.026 mag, 20.1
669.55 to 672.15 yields 0.024 mag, 19.9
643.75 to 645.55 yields 0.018 mag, 20.3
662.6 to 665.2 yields -0.005 mag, 20.5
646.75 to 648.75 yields 0.025 mag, 20.2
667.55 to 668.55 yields 0.015 mag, 20.1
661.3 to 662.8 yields -0.036 mag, 21.1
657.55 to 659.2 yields 0.023 mag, 20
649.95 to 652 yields 0.039 mag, 19.8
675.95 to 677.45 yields 0.013 mag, 20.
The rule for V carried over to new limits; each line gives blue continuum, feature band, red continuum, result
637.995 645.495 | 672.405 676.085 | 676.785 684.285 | 0.08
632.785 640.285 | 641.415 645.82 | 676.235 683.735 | 0.06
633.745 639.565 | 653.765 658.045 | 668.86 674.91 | 0.20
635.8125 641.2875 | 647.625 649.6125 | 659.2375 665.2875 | 0.02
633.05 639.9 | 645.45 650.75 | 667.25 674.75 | 0.10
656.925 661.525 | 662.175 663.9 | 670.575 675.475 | -0.06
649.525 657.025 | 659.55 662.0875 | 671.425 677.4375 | -0.10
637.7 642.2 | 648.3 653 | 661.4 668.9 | 0.11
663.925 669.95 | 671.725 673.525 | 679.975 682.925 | 0.04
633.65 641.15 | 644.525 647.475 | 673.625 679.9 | 0.06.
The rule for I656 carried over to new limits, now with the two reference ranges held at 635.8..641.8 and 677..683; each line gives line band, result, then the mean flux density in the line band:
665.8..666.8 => -0.016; 20.5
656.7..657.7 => 0.039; 19.6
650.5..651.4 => 0.015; 20.1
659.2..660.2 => 0.039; 19.6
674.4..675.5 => 0.004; 20.1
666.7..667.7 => -0.063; 21.4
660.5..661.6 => 0.003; 20.2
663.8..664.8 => 0.012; 20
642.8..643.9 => -0.027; 20.9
